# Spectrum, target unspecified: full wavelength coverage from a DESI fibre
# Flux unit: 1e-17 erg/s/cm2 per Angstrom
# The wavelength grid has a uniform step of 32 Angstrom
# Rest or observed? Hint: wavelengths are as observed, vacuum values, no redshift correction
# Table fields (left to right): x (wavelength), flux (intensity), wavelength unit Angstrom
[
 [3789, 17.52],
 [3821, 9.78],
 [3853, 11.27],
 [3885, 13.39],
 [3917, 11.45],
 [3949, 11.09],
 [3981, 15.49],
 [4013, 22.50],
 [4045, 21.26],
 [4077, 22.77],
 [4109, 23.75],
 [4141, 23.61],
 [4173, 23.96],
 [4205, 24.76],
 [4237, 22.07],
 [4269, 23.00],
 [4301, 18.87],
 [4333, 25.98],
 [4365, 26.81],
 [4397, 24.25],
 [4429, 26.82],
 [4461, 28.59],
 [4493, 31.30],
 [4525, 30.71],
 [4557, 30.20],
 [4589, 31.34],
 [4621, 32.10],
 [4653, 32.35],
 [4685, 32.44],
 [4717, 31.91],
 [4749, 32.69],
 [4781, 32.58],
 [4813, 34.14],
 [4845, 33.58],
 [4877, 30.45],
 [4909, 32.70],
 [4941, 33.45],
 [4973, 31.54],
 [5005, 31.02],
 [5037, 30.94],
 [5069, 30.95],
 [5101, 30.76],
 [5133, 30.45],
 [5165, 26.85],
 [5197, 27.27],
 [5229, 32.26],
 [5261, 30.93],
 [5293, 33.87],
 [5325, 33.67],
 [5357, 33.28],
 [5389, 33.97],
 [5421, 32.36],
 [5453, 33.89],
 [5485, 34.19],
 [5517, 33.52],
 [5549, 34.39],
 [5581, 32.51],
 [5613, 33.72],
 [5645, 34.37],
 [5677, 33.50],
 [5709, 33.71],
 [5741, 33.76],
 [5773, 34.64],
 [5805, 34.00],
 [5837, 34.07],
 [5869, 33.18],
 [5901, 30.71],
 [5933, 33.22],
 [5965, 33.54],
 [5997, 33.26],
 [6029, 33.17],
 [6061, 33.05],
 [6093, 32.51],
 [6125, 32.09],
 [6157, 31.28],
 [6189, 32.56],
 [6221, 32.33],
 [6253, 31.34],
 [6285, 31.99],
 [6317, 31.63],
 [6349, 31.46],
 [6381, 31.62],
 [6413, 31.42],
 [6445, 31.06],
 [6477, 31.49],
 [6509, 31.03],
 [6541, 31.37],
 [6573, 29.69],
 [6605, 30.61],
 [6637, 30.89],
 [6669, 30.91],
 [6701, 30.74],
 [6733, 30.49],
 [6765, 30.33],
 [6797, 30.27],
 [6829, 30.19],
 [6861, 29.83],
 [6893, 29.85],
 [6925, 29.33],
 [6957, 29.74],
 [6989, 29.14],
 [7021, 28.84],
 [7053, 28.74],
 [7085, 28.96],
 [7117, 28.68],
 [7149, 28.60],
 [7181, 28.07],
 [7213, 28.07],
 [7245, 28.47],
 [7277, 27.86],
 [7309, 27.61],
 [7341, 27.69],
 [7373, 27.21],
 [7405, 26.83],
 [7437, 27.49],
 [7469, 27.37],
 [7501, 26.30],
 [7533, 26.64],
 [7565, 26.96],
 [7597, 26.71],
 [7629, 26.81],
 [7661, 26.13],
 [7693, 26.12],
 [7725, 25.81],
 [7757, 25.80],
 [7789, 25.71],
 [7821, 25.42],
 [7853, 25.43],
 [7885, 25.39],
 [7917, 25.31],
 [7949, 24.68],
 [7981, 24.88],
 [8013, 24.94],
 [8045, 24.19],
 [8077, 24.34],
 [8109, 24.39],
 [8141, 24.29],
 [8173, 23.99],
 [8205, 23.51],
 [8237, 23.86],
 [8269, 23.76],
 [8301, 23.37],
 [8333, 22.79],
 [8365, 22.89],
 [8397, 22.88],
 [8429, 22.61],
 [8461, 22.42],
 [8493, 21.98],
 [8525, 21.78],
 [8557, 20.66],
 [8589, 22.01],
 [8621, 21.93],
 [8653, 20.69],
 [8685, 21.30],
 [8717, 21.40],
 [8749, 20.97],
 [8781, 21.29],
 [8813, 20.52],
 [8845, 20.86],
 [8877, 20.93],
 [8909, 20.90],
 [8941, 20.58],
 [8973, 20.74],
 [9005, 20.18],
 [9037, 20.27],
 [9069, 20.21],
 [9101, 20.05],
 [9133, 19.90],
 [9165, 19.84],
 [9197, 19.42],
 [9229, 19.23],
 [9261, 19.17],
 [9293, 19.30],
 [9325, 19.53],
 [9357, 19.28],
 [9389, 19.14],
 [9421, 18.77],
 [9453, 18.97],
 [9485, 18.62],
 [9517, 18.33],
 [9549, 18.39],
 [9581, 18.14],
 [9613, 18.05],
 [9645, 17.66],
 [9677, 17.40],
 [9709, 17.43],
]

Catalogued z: 0.00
